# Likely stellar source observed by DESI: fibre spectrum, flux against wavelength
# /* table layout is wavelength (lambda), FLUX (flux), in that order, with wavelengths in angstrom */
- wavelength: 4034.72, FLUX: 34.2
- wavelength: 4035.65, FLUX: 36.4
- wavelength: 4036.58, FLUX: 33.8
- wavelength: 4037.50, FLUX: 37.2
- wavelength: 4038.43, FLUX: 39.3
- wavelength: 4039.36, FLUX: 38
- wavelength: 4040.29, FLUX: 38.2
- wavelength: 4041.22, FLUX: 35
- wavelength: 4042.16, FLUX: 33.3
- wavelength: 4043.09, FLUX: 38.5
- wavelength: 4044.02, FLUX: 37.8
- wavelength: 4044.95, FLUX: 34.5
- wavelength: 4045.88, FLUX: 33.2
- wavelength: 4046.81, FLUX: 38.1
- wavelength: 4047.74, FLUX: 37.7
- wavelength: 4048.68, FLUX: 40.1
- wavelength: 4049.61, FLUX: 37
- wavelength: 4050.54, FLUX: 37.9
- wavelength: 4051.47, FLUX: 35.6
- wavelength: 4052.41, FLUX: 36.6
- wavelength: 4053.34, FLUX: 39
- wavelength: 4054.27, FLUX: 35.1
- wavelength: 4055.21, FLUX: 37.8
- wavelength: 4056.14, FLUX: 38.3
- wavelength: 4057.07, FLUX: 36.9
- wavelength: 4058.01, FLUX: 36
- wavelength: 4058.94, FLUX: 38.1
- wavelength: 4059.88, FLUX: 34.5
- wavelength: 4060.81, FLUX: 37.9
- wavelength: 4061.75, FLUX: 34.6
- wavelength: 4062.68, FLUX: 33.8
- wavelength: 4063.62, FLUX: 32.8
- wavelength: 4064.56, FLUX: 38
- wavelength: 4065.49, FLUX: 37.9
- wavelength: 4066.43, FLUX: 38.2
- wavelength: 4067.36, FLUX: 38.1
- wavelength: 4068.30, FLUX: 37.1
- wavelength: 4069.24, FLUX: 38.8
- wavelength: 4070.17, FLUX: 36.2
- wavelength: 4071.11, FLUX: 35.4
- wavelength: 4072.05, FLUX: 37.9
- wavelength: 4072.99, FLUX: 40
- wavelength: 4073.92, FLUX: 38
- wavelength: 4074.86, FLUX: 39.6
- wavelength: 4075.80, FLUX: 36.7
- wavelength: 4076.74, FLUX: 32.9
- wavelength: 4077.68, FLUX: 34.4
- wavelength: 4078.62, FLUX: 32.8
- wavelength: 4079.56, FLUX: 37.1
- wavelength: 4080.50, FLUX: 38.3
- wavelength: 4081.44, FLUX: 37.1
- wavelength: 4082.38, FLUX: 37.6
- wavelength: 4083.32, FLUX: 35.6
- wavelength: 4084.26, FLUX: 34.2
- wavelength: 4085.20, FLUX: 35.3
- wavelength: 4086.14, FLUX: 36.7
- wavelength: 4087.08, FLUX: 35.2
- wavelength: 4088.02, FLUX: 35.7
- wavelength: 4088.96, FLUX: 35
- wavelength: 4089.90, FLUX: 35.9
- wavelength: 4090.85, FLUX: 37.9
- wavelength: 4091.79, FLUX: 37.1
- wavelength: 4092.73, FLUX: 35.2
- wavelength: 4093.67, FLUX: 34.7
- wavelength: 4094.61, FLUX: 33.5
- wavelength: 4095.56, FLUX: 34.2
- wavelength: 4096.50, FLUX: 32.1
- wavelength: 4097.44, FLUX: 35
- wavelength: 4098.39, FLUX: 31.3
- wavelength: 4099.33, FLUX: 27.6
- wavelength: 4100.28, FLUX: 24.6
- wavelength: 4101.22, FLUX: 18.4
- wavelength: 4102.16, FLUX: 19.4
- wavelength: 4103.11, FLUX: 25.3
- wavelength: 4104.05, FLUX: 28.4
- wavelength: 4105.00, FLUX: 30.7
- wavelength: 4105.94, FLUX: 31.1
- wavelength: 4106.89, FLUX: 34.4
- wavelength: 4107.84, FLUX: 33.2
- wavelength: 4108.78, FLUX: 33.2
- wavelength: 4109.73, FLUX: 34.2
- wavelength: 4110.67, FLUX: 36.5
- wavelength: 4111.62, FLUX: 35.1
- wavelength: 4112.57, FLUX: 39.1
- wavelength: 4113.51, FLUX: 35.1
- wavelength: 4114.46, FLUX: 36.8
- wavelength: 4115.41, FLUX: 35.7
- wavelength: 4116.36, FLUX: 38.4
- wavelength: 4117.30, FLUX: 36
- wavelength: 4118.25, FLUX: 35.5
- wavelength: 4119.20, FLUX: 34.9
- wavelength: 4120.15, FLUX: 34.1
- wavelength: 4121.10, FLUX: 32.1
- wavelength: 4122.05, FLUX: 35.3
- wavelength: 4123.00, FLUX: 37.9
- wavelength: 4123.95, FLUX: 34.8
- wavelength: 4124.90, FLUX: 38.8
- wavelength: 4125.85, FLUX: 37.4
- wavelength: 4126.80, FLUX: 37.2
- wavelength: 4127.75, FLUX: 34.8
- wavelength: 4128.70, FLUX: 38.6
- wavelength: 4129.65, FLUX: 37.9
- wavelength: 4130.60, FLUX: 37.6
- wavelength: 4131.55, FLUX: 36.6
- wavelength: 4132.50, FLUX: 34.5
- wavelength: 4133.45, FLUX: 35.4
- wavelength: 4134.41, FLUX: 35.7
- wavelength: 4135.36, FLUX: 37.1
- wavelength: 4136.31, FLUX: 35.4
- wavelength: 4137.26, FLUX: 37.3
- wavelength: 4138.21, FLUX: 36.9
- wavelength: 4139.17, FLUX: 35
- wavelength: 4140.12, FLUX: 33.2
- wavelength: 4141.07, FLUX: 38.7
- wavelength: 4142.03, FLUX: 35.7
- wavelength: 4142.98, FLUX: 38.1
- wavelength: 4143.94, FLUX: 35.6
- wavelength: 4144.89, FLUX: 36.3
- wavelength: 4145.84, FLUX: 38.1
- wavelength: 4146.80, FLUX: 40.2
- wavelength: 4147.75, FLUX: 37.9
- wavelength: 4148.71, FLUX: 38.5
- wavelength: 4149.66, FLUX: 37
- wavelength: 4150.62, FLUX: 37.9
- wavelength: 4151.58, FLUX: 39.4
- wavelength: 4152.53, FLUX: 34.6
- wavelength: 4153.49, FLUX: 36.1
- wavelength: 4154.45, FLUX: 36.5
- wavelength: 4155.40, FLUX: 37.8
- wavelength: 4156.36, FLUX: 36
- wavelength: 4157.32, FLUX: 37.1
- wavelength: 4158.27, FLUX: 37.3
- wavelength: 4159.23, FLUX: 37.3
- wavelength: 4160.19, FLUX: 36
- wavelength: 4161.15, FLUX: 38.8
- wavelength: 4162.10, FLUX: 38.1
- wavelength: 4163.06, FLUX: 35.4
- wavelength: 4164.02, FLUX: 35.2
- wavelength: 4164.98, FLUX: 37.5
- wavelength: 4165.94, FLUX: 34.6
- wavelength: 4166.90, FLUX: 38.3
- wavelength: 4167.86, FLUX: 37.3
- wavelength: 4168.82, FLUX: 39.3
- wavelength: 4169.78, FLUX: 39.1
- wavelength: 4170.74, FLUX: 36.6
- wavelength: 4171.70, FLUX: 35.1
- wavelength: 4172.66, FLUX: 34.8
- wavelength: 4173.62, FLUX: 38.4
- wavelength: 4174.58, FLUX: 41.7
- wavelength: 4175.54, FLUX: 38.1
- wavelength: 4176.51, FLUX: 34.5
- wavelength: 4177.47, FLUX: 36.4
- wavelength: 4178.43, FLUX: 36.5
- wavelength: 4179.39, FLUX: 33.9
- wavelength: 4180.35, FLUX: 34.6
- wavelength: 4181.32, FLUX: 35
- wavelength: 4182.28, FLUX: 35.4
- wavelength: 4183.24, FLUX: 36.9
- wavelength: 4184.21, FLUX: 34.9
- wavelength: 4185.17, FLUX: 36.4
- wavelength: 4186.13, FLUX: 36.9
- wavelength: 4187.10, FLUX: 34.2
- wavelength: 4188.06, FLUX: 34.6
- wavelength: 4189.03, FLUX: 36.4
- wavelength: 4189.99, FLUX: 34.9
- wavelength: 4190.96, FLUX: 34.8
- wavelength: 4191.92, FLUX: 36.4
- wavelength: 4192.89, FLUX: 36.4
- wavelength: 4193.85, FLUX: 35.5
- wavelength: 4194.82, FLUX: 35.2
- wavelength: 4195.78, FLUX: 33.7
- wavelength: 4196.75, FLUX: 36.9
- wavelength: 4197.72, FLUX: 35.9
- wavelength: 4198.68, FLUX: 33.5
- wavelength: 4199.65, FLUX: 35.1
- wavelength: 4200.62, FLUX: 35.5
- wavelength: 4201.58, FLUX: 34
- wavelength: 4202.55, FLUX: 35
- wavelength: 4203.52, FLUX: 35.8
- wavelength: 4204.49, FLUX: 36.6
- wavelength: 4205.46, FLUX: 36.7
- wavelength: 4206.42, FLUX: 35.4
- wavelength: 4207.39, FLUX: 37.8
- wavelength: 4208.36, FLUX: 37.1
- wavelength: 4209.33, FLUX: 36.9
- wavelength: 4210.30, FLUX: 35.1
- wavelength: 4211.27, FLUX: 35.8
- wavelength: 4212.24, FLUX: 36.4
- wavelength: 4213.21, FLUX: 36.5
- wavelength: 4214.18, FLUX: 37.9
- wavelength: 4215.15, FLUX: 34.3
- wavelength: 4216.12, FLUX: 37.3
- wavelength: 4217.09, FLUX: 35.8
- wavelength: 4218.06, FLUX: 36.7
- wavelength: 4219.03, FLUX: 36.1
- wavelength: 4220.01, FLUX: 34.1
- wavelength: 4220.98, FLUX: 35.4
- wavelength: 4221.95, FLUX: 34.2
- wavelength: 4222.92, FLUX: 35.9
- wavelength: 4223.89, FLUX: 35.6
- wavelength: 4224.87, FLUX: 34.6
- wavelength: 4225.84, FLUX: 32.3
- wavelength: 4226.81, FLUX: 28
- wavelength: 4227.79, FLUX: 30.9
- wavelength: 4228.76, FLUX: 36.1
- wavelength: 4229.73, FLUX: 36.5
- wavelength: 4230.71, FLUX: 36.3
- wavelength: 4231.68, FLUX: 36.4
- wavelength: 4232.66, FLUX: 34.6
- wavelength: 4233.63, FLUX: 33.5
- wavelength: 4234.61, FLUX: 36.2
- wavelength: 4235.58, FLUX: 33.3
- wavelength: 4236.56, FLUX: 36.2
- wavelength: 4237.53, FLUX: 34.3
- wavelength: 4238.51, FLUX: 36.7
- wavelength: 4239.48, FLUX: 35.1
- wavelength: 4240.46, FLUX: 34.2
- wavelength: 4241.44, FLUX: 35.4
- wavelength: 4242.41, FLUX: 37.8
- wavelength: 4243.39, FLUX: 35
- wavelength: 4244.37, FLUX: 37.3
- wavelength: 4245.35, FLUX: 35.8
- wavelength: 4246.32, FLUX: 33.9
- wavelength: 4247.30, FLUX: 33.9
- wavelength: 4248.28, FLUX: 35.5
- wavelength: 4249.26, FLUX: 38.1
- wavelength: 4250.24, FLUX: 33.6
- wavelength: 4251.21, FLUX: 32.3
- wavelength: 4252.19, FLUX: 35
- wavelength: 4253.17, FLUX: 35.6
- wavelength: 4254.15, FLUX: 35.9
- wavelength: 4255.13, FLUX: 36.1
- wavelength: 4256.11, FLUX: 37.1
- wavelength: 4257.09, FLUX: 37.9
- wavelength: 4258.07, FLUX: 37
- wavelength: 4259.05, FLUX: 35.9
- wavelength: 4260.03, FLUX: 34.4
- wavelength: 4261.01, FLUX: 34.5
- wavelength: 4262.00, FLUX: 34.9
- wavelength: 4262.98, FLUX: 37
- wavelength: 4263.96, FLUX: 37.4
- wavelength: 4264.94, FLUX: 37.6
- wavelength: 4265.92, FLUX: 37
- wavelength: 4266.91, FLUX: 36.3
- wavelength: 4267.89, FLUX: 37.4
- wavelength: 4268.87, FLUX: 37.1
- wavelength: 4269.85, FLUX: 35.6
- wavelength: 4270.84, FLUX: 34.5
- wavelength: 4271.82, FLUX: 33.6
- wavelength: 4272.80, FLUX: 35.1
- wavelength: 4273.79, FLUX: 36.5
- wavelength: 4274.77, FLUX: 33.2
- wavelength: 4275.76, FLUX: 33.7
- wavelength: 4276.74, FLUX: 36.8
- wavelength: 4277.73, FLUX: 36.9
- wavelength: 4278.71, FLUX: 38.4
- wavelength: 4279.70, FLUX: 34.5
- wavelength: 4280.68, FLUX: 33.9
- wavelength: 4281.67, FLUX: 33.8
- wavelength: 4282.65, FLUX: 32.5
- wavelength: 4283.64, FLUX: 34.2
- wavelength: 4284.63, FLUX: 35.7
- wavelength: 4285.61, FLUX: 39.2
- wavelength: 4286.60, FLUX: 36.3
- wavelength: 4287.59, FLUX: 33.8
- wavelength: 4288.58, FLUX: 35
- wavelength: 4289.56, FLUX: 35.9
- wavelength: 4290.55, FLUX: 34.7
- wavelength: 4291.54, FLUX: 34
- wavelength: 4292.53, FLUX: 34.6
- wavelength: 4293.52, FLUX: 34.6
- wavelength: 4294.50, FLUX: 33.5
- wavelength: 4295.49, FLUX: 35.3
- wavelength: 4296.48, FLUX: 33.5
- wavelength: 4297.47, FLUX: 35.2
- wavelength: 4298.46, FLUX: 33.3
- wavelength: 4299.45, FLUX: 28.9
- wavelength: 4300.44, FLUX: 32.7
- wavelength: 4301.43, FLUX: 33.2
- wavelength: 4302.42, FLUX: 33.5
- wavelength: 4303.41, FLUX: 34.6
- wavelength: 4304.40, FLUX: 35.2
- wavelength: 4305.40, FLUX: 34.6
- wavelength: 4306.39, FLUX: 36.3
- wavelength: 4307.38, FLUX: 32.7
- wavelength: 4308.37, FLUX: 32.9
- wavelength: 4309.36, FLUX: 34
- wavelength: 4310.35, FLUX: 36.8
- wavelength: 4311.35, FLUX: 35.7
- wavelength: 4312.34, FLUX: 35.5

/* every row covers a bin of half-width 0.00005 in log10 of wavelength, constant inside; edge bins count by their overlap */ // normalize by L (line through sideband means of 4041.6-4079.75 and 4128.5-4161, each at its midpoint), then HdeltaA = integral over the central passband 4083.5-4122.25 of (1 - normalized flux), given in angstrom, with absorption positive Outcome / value 3.7 angstrom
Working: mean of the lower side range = 36.7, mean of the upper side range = 36.9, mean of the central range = 33.3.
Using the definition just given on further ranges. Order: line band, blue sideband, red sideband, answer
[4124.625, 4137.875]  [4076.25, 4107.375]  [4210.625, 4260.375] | -1.3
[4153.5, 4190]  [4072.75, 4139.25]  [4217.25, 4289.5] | -1.6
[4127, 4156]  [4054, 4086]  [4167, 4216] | -0.4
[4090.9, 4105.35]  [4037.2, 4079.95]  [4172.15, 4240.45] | 2.5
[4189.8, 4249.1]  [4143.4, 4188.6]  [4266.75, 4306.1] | 0.9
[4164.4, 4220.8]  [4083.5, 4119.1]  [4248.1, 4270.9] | -2.0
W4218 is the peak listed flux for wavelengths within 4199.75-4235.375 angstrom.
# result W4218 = 37.9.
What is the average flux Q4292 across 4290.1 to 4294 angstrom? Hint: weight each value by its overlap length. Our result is 34.4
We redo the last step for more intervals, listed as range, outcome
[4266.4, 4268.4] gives 36.8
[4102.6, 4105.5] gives 28.1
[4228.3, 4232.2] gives 36.3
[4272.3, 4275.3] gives 34.9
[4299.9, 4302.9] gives 33.1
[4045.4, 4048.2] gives 36.4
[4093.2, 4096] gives 34.1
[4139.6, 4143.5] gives 36.4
